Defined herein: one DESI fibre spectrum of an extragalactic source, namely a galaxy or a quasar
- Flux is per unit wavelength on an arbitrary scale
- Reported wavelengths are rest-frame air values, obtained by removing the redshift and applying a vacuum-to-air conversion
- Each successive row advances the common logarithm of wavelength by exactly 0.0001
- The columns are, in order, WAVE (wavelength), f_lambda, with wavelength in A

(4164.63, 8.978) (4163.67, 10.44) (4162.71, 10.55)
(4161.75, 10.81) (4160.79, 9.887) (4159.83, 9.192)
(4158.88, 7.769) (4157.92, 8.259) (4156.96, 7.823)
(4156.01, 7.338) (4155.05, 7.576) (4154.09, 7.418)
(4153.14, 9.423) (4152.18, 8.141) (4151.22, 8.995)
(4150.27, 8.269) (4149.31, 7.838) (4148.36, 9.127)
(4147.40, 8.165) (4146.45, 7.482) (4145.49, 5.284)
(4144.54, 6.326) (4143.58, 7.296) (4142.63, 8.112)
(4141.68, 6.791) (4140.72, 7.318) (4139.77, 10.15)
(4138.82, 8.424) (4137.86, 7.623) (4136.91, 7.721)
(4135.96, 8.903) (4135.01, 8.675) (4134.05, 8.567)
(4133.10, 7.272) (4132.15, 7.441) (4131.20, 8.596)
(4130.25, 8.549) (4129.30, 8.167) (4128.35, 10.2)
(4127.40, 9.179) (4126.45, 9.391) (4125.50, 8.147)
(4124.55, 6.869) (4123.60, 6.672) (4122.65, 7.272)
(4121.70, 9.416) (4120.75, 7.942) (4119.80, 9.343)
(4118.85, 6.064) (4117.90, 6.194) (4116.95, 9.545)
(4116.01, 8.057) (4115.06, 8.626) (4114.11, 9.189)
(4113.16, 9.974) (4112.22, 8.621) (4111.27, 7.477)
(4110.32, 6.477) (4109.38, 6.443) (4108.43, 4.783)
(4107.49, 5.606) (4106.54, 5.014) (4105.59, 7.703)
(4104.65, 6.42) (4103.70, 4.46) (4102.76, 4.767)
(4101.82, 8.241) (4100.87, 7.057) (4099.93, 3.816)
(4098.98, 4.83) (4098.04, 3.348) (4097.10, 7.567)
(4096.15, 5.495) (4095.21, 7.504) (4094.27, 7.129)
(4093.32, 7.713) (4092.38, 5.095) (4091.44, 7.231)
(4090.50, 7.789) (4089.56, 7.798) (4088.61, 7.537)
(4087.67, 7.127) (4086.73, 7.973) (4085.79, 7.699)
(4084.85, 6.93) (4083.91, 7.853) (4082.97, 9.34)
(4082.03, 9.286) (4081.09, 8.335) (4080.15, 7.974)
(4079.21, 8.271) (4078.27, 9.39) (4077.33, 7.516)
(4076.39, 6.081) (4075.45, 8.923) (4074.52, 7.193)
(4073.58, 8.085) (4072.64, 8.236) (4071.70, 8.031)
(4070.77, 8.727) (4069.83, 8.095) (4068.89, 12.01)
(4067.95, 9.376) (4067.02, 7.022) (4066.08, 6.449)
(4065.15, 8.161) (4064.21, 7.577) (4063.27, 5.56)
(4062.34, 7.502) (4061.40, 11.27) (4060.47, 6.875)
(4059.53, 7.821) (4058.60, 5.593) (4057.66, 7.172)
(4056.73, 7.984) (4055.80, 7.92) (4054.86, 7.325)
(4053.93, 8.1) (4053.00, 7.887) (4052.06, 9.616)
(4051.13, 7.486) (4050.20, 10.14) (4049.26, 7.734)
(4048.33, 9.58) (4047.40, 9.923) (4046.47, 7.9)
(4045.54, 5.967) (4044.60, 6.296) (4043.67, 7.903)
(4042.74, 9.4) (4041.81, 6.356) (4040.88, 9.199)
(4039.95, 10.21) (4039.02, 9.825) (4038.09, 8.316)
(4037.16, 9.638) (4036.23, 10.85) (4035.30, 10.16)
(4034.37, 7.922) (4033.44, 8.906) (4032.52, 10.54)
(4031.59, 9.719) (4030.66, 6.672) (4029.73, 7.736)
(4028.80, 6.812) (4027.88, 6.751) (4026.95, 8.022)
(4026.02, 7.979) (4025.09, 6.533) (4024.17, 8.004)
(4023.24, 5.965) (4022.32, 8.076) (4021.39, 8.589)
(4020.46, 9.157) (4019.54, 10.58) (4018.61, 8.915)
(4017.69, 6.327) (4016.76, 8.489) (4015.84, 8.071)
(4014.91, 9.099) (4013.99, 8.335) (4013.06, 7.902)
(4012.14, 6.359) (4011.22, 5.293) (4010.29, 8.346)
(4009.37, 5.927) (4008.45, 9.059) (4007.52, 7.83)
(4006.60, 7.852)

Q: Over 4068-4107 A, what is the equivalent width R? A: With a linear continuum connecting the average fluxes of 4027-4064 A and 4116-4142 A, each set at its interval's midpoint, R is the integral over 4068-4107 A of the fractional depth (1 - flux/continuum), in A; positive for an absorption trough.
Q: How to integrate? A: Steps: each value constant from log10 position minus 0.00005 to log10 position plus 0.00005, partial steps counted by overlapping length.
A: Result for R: 4.23 A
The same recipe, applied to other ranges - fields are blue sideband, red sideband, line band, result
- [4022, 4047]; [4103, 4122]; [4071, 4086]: -0.7 A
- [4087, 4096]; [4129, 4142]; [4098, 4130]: 1.8 A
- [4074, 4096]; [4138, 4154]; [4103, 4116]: 1.3 A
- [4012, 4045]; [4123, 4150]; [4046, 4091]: 0.7 A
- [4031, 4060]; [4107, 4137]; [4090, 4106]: 3.7 A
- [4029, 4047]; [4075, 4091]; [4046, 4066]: 0.8 A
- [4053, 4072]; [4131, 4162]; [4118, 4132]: -0.2 A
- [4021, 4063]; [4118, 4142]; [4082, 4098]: 1.7 A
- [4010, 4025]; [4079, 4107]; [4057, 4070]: -1.1 A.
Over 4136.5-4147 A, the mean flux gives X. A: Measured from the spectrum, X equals 7.51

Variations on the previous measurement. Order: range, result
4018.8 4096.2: 8.09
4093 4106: 6.12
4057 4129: 7.52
